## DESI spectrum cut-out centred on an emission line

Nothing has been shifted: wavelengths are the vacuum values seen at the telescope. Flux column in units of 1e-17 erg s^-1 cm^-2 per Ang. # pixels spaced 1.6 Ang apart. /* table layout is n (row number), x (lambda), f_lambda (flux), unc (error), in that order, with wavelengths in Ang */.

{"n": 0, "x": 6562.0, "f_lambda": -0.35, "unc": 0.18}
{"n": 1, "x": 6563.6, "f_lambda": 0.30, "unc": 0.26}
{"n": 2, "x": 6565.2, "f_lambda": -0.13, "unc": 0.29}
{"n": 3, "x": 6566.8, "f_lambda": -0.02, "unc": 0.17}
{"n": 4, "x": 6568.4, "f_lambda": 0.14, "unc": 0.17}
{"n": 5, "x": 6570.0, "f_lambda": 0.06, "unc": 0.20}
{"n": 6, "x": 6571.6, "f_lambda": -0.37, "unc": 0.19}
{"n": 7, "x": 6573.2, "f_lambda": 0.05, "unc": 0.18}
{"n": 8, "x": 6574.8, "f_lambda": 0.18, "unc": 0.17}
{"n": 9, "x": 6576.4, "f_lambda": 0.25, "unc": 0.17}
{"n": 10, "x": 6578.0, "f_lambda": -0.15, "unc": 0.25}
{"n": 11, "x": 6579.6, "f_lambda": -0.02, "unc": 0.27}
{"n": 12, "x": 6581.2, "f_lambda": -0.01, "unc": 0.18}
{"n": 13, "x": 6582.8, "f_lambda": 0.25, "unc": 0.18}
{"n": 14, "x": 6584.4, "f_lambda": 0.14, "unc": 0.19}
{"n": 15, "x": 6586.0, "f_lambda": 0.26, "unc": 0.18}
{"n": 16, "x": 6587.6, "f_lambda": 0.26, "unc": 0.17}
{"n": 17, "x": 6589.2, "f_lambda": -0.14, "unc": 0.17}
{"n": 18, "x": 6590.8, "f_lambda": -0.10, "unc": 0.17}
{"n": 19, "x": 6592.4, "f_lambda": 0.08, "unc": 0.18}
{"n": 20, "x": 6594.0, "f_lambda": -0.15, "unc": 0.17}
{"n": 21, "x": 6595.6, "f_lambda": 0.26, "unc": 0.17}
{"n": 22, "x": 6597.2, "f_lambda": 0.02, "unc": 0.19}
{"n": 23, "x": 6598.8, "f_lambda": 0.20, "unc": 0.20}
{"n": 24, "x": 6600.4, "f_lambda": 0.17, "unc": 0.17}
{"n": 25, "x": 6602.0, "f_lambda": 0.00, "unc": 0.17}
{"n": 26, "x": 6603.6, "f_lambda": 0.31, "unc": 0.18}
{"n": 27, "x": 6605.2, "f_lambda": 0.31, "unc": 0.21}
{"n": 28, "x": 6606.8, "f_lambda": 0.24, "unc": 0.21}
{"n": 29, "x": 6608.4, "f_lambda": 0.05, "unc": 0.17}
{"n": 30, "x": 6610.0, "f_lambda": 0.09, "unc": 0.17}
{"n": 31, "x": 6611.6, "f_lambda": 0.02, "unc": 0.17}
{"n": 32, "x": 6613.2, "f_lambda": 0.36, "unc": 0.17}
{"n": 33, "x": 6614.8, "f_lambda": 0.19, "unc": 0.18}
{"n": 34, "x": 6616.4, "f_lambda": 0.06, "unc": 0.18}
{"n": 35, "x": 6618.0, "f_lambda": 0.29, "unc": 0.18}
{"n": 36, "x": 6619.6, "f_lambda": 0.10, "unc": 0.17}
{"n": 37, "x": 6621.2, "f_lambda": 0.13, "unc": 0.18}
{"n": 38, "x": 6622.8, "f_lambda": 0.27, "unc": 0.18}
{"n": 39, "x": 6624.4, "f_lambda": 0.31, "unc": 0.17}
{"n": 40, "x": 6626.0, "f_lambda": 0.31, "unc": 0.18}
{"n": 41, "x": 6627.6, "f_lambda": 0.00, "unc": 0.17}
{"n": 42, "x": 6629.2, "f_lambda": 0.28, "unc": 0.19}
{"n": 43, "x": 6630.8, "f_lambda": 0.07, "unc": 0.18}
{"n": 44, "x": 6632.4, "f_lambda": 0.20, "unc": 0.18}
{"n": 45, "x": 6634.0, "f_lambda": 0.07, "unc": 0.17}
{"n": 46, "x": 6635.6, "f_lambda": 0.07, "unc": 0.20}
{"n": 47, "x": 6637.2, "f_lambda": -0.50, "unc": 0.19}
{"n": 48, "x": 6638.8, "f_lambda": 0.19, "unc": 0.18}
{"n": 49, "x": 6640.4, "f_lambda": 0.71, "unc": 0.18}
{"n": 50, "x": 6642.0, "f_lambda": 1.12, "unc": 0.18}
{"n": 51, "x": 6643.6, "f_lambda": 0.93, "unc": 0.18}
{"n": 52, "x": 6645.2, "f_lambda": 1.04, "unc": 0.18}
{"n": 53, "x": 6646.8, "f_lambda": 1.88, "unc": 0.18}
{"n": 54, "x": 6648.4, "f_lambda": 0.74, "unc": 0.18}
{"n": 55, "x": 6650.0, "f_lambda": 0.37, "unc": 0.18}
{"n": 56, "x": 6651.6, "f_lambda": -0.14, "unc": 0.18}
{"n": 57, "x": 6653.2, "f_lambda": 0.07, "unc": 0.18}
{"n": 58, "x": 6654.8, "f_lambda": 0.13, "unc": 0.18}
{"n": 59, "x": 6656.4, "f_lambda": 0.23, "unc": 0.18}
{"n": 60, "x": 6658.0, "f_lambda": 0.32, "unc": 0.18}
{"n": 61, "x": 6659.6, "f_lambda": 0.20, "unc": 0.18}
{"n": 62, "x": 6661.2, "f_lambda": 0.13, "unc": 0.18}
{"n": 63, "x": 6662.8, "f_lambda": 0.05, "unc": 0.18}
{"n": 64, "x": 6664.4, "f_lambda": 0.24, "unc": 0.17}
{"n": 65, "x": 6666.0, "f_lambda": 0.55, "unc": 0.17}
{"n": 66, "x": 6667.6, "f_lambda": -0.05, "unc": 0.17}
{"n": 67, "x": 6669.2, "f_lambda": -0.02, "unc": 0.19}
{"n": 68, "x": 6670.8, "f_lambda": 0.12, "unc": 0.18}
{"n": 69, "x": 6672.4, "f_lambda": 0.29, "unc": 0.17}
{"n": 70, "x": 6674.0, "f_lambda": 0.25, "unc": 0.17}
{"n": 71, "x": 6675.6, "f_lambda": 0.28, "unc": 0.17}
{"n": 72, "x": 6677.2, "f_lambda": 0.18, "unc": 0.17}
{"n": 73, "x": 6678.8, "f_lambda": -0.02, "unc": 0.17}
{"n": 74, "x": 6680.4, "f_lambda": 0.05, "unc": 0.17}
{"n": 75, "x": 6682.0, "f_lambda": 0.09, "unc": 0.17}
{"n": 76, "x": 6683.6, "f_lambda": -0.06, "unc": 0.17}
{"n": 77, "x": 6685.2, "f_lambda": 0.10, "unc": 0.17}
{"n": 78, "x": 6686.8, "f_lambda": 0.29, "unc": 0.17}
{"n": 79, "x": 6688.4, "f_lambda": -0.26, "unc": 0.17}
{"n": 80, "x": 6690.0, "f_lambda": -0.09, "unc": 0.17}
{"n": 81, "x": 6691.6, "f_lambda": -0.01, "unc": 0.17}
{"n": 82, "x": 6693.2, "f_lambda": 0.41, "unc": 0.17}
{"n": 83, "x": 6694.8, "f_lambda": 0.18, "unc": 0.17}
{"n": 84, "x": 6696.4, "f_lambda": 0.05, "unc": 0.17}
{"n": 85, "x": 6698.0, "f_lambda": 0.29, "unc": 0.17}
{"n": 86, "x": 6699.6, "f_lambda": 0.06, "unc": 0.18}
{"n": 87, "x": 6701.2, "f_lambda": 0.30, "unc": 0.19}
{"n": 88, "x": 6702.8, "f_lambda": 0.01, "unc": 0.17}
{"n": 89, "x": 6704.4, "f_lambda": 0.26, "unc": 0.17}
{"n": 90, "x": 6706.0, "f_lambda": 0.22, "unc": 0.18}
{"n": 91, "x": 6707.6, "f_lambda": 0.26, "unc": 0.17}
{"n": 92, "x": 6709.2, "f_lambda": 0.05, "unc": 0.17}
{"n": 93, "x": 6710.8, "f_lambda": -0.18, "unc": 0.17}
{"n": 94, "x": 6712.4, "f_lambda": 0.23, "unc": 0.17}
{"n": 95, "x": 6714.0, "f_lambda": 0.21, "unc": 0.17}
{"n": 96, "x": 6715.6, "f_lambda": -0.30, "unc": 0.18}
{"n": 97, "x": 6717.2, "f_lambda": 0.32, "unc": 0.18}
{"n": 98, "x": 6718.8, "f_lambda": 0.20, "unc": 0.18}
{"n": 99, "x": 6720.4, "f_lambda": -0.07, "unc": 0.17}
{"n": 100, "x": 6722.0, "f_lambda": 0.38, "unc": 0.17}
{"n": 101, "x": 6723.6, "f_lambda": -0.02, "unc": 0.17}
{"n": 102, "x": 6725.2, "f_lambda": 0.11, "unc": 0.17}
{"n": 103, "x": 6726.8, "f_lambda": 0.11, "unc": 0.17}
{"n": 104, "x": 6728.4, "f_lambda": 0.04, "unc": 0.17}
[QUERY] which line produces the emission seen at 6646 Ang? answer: [O II] 3727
